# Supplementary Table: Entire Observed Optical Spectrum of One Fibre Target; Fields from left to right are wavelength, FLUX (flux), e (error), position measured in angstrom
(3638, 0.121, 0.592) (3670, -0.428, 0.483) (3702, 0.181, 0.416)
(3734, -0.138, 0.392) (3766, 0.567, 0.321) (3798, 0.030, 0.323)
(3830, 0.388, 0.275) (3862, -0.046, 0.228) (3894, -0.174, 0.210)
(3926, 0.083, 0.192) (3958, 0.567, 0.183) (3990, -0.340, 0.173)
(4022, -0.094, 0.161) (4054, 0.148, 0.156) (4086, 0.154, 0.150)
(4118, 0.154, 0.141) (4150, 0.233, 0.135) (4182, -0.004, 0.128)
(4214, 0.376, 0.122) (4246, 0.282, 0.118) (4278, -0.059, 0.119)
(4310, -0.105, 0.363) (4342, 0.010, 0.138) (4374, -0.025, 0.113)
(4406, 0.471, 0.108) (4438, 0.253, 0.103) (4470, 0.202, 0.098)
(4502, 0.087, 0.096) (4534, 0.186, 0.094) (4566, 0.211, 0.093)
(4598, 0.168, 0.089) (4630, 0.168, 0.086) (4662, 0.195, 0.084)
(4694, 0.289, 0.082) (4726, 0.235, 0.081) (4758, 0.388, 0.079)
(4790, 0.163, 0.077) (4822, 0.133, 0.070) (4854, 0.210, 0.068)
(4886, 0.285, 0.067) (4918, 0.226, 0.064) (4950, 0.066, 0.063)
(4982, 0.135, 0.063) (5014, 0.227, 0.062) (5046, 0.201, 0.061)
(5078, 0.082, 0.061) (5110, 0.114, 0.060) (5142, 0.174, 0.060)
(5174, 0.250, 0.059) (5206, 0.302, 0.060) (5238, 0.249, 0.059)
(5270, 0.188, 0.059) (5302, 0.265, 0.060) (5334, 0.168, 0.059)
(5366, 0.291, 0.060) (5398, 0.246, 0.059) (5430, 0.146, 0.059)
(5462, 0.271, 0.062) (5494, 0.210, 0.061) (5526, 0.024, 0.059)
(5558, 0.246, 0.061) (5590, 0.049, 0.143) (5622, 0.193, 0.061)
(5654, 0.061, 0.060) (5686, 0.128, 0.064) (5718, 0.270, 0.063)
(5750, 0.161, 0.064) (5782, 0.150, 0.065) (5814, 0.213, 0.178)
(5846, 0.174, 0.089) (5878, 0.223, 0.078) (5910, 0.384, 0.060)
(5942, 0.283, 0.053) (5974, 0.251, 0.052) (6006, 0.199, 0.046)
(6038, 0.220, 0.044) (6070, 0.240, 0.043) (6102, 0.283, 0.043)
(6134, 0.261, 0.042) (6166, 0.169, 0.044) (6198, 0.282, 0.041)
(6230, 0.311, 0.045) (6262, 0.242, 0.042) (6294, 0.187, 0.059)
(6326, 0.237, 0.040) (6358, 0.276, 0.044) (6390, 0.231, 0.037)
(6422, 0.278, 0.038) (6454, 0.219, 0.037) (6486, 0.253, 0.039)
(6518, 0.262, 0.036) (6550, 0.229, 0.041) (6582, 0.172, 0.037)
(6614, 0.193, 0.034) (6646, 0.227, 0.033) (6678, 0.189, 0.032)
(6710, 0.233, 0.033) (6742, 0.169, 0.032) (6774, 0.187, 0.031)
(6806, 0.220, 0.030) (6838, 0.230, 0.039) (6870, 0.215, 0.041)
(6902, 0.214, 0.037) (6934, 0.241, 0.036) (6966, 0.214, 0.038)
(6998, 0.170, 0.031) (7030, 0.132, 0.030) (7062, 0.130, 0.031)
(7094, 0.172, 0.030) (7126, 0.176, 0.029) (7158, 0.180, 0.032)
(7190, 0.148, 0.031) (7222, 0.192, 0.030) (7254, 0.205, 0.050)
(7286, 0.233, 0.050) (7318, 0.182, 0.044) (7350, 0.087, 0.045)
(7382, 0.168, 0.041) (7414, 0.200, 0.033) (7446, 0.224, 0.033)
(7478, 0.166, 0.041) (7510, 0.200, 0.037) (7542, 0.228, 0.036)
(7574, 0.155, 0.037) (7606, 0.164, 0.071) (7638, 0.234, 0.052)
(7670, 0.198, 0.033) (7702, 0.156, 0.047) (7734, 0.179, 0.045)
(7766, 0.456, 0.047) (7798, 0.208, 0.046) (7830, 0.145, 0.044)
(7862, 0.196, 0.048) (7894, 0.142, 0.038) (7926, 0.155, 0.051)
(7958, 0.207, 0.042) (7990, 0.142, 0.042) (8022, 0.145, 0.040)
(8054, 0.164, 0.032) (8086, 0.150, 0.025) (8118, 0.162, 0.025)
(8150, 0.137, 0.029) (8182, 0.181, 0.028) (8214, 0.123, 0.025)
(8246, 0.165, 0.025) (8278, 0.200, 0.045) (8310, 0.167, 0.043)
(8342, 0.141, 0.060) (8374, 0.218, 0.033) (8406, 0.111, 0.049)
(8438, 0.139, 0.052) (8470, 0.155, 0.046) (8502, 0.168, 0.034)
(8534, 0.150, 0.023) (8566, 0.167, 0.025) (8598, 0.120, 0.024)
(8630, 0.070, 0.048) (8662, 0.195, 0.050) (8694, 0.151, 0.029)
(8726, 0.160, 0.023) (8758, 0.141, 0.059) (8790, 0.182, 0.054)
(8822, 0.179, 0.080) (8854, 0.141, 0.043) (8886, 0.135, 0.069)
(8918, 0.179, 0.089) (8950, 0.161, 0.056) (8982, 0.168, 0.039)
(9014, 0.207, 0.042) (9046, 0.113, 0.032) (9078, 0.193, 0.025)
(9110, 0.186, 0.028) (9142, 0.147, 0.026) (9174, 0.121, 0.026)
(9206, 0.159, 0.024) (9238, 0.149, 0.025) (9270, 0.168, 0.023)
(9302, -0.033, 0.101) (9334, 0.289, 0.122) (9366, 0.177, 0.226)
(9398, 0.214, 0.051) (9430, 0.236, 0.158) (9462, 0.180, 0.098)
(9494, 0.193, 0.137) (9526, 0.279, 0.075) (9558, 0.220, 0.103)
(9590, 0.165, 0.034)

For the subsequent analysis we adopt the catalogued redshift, 0.181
